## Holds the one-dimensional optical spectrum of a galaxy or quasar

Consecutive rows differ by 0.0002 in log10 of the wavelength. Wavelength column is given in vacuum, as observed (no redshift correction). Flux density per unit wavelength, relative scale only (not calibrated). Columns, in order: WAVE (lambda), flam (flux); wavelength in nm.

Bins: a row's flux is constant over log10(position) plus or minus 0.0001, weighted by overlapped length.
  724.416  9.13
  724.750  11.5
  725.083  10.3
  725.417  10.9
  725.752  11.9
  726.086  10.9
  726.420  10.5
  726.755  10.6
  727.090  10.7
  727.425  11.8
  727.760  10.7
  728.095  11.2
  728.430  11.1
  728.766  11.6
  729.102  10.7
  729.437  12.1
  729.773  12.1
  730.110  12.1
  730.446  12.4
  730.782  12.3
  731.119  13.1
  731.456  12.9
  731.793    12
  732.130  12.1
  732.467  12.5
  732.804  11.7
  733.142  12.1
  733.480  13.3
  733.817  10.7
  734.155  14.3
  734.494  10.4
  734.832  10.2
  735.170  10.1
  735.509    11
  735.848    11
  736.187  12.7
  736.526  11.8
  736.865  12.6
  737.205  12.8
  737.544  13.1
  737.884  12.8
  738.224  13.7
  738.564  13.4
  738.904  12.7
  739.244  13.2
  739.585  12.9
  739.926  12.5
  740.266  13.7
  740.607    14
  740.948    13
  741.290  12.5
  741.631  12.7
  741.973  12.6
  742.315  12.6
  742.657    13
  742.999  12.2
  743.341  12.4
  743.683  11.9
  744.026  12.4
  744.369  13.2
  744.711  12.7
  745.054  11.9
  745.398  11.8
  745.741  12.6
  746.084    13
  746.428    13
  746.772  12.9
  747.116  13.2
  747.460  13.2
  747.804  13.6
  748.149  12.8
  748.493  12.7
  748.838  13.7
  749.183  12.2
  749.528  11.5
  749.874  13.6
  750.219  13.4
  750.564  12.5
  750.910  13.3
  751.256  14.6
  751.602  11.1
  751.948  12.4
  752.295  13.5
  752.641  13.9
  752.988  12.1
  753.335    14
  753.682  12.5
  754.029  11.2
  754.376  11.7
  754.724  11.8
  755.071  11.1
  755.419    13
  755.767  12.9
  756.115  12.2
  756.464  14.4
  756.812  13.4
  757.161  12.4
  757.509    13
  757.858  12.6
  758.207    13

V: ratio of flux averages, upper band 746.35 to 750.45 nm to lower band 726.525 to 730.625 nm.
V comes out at 1.1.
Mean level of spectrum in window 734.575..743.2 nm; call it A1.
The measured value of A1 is 12.5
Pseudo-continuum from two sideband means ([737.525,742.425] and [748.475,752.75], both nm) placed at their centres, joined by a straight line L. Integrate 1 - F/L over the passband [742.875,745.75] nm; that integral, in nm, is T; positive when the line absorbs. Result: 0.147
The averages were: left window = 13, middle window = 12.3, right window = 12.9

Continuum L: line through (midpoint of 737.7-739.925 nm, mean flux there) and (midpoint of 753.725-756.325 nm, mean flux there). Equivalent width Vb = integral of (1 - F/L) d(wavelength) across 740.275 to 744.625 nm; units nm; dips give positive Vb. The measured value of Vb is 0.032 nm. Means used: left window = 13.1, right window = 12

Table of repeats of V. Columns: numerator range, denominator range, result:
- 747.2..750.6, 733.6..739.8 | 1.06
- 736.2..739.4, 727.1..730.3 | 1.13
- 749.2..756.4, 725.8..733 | 1.08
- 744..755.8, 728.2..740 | 1.05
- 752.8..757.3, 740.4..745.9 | 0.99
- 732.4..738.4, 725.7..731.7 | 1.04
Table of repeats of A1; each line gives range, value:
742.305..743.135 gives 12.6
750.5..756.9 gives 12.7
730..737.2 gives 12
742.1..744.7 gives 12.5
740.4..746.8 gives 12.7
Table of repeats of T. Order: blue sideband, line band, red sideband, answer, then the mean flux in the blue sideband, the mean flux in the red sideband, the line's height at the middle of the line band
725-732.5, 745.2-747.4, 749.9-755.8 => -0.07 nm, 11.6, 12.7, 12.4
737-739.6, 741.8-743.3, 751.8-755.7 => 0.04 nm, 13.1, 12.5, 12.9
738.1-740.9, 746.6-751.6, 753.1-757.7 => -0.07 nm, 13.2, 12.6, 12.8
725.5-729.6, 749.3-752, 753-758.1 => -0.10 nm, 11.1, 12.6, 12.3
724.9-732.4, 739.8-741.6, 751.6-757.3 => -0.16 nm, 11.6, 12.6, 12.1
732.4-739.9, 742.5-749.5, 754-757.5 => -0.19 nm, 12.2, 12.5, 12.4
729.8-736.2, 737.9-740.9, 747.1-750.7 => -0.22 nm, 11.9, 12.9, 12.3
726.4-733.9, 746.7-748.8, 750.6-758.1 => -0.11 nm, 11.8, 12.7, 12.5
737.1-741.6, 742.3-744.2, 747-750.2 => 0.09 nm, 13.1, 13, 13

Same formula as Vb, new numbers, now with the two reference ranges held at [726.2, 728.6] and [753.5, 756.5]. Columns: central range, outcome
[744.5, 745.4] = -0.037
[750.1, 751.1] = -0.088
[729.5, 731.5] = -0.244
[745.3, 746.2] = -0.053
